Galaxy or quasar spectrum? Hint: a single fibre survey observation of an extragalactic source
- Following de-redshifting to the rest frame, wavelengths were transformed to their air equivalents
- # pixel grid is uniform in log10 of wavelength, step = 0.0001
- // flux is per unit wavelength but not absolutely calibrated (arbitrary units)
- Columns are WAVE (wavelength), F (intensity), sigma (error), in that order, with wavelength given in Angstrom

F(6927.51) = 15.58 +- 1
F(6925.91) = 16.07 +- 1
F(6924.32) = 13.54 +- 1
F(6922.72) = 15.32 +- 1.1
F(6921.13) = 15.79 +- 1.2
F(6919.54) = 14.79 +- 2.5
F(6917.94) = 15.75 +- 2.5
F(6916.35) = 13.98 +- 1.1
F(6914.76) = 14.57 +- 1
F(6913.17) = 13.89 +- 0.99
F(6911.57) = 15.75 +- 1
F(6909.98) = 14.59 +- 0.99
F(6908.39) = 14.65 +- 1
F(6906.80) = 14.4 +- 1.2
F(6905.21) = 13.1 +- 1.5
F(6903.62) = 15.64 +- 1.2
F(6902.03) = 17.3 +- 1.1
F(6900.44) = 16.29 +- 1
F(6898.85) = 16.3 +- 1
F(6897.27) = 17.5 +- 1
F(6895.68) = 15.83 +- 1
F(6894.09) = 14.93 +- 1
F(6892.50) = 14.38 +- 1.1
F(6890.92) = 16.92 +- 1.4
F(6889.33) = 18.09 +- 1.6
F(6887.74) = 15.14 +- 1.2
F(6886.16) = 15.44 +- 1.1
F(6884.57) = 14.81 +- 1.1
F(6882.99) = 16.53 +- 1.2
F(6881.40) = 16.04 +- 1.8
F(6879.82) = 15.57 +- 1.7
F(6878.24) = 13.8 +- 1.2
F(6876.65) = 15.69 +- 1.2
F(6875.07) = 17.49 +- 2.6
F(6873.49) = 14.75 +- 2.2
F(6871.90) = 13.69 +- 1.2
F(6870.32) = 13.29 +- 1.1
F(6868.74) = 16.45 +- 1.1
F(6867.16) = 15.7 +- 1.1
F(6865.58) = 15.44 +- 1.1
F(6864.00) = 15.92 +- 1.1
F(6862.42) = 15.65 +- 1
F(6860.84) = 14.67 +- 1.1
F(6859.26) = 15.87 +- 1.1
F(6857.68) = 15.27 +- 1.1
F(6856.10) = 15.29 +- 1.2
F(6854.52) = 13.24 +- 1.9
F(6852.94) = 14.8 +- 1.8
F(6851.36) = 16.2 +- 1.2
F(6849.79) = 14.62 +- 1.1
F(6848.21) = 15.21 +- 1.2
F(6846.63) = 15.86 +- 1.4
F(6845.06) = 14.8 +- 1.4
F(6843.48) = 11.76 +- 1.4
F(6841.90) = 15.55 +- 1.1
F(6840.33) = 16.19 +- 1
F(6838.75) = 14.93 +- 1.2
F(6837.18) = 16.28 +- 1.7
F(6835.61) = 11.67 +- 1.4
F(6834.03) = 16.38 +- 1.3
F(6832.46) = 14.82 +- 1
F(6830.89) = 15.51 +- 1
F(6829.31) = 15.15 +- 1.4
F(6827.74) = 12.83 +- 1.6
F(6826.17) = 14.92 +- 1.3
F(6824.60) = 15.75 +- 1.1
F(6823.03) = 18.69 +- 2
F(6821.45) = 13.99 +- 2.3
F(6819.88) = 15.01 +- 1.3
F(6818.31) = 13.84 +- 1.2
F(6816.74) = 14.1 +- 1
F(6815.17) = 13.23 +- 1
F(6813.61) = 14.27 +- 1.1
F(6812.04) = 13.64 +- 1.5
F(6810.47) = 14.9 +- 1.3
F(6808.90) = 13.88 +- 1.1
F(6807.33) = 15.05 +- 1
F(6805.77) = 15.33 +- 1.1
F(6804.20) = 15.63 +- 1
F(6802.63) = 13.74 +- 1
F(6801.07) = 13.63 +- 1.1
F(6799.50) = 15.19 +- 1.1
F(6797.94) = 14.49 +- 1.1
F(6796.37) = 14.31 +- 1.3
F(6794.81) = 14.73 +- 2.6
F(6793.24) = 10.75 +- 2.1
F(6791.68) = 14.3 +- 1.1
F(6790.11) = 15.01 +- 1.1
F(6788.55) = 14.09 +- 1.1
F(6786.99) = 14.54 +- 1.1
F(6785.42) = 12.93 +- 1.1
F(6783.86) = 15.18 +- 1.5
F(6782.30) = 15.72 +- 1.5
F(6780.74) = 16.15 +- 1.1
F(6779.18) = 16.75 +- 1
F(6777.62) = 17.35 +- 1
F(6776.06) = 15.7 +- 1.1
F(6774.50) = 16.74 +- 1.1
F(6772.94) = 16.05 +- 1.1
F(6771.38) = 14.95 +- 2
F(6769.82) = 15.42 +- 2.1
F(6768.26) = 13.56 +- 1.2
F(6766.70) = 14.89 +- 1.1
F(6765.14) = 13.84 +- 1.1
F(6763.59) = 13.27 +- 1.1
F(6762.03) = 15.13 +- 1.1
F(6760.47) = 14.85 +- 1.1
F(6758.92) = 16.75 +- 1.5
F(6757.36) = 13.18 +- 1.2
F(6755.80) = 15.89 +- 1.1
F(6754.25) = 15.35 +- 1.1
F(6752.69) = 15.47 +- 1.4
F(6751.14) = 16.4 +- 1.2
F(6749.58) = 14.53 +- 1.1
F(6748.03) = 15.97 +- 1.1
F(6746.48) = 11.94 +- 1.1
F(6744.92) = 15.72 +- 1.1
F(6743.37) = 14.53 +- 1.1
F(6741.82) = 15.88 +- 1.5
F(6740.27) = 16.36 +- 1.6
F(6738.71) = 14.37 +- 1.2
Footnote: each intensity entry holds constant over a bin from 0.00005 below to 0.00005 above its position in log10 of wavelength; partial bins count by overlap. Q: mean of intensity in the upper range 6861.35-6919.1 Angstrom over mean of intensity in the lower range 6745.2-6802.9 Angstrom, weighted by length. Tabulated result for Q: 1.04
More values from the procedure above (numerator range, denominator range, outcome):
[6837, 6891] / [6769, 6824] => 1.03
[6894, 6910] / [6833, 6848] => 1.05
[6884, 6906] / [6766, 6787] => 1.03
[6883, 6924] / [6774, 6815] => 1.05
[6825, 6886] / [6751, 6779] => 0.99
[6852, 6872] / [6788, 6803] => 1.07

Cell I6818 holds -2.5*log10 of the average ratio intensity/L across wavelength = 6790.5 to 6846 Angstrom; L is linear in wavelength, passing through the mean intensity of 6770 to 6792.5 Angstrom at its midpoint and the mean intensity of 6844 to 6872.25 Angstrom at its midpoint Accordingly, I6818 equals 0.05 mag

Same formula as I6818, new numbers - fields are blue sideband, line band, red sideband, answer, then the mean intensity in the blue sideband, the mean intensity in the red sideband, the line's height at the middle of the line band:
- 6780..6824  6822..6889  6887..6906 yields 0.009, 14.5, 16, 15.3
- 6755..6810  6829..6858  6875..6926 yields 0.016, 14.8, 15.4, 15.1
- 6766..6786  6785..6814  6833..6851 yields 0.077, 15.5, 14.9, 15.3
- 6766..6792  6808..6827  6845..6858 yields 0.034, 15.3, 15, 15.1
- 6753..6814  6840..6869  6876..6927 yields 0.001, 14.8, 15.4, 15.2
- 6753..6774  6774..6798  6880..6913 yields 0.008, 14.9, 15.6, 15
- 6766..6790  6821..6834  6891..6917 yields 0.000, 15.3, 15.2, 15.3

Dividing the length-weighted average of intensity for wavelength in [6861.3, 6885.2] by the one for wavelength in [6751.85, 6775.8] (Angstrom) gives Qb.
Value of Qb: 1.0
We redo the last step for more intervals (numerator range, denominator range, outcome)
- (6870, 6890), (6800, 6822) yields 1.08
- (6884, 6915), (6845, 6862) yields 1.03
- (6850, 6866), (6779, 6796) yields 1.05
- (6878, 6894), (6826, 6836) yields 1.08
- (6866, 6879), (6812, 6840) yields 1.02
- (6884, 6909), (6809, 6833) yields 1.07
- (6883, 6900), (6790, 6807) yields 1.12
